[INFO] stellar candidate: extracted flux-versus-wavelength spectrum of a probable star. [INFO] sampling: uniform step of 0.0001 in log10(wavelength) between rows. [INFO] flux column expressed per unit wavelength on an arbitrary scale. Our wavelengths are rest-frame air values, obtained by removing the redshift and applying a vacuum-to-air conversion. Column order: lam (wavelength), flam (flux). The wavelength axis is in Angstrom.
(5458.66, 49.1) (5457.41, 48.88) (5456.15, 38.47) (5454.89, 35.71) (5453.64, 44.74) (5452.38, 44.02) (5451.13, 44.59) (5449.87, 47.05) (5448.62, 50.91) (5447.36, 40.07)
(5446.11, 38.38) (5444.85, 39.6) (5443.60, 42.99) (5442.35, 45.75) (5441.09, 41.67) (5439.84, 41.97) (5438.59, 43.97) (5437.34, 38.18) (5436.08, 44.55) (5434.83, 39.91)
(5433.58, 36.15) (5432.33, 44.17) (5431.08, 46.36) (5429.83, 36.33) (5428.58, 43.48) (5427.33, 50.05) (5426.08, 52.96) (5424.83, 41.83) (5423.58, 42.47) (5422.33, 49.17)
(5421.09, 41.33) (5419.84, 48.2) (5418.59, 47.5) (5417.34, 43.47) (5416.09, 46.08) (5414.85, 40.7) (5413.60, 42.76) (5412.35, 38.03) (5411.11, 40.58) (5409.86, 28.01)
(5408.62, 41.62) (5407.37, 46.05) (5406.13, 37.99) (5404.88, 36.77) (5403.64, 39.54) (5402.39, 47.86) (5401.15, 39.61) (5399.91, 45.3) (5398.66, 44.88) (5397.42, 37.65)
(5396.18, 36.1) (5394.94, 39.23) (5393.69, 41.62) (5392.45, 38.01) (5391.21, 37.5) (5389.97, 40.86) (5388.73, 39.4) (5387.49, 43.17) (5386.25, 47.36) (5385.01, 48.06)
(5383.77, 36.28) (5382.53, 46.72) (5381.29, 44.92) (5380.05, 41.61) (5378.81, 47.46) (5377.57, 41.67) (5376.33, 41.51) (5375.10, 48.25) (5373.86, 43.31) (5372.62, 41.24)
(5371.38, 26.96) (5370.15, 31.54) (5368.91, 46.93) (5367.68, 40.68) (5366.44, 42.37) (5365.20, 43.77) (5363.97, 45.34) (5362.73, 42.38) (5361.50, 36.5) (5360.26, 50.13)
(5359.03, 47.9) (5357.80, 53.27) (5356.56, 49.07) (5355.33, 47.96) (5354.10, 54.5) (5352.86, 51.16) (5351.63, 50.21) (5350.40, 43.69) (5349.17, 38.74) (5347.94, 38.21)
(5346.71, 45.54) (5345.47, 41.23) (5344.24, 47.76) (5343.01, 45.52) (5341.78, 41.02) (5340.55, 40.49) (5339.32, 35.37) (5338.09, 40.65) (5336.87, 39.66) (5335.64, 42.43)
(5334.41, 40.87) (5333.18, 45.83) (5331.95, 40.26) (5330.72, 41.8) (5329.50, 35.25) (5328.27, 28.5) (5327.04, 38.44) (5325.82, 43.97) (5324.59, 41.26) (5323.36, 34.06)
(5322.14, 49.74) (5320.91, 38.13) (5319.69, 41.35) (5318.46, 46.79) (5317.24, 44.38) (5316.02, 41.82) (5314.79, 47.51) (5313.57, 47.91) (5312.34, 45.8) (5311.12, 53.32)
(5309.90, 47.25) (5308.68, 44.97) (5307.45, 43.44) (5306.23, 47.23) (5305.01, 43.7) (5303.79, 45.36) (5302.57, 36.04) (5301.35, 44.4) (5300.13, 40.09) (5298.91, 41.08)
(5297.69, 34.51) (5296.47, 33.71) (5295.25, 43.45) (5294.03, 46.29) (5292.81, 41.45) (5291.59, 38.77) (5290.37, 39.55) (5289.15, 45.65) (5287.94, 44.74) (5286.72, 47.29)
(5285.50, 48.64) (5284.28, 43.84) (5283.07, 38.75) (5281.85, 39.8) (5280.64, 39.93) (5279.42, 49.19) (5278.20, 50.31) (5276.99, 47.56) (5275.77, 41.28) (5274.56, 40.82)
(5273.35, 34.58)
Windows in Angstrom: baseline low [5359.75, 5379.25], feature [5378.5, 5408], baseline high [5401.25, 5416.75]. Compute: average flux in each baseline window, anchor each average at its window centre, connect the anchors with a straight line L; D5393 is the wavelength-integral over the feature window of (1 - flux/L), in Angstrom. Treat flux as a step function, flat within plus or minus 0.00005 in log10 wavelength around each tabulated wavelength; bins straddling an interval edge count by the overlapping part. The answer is -0.6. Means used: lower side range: 41.8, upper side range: 40.5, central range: 41.8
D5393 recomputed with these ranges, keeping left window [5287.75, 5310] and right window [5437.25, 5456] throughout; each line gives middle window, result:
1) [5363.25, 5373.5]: 0.6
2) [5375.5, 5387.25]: -0.4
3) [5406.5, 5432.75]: -0.5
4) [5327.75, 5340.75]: 0.9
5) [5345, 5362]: -1.7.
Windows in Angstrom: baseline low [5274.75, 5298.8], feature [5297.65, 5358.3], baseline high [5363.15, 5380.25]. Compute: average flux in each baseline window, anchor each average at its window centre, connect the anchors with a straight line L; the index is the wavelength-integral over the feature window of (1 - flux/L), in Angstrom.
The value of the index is -1.6 Angstrom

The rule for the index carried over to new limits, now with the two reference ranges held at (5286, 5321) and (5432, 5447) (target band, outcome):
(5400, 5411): 0.5 Angstrom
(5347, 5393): -1.2 Angstrom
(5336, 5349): 0.4 Angstrom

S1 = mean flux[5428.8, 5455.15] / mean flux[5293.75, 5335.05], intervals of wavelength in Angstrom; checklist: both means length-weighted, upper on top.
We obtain 1.0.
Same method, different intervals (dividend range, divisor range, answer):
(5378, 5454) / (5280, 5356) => 0.99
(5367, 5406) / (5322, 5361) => 0.96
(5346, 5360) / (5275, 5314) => 1.09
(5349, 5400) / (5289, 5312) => 1.01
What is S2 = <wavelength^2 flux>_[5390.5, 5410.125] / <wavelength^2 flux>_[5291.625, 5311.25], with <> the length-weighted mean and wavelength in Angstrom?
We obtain 1.0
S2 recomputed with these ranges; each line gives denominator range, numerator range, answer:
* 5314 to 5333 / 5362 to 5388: 1.05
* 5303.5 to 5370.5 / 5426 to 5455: 1.03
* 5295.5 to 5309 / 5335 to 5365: 1.10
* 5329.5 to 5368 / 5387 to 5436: 0.98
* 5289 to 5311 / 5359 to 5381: 1.02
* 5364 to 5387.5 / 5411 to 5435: 1.05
